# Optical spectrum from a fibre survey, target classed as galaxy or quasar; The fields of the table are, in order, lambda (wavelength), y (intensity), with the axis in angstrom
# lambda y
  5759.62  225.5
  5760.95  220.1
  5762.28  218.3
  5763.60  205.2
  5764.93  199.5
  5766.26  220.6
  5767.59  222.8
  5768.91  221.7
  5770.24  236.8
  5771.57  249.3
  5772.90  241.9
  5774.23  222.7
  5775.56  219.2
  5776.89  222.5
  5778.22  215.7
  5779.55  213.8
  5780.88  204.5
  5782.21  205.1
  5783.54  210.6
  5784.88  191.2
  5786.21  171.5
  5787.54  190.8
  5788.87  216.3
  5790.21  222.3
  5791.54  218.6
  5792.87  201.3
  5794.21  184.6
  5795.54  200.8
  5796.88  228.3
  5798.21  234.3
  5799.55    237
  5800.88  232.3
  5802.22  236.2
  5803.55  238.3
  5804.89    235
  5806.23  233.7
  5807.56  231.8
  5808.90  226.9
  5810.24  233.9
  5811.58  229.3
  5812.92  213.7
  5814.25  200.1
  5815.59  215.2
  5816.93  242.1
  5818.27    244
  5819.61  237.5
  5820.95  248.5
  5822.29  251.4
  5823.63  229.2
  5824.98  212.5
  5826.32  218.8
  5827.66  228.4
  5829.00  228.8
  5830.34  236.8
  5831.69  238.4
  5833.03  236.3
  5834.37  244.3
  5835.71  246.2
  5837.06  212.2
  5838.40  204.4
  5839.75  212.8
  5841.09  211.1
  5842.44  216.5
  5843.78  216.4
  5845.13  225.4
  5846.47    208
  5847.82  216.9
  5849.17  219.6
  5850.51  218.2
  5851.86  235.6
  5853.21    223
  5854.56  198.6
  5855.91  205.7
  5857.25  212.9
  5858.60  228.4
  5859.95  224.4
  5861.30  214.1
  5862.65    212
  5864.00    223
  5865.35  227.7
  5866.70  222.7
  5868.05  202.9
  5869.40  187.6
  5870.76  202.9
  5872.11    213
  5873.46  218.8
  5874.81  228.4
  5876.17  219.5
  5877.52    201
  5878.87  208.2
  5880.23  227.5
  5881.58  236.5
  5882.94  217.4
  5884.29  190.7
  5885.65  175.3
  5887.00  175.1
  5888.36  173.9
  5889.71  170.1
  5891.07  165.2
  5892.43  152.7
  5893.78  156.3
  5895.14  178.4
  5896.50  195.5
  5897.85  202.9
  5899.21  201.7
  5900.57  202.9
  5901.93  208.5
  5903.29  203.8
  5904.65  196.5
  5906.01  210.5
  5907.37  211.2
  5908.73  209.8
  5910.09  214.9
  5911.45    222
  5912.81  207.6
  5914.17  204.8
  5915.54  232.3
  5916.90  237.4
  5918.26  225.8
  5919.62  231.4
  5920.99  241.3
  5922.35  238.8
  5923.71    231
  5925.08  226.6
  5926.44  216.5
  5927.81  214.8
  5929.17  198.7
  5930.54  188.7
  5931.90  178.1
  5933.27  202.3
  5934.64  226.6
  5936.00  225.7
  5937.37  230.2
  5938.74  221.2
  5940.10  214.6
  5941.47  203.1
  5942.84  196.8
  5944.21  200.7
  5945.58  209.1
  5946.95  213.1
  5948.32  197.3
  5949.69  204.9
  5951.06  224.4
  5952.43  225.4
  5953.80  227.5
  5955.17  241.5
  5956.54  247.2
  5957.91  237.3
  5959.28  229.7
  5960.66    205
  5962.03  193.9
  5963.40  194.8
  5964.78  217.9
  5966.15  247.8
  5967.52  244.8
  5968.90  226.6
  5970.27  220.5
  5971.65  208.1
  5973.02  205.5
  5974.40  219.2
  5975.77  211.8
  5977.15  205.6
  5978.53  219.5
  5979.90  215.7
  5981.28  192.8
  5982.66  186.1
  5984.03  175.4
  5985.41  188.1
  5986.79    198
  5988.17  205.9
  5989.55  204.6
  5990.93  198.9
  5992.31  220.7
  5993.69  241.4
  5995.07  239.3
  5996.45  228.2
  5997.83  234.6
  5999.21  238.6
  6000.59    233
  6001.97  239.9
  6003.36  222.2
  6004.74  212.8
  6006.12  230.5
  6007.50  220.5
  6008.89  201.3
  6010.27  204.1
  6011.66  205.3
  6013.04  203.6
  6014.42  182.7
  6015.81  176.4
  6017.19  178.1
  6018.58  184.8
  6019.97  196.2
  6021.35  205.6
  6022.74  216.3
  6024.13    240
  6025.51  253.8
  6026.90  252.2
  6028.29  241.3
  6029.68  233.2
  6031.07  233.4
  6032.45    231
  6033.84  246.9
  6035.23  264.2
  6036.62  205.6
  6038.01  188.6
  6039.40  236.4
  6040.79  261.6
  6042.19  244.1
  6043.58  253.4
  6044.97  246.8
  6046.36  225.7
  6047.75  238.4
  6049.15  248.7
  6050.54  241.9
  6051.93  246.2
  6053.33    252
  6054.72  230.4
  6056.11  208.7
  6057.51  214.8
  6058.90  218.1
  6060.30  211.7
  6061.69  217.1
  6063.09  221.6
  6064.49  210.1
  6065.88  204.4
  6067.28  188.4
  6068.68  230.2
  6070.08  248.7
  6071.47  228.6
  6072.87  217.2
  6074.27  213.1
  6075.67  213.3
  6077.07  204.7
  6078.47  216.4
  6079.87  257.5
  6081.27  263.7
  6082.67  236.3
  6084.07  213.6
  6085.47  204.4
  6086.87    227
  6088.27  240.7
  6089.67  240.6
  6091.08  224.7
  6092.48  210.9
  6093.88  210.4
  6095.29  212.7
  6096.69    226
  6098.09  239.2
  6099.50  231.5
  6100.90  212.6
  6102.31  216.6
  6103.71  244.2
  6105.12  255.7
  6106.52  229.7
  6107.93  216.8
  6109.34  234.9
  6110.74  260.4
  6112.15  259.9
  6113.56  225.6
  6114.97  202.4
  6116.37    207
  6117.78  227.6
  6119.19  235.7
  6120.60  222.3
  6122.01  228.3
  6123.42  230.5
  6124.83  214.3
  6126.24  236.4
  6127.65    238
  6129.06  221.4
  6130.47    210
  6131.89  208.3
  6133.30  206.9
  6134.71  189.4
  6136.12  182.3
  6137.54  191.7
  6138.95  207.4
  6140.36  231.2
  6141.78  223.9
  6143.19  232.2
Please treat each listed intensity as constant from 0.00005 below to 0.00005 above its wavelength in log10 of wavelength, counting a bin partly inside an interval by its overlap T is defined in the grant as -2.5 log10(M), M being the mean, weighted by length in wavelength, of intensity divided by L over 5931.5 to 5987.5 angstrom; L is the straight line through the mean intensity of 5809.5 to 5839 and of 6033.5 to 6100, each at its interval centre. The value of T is 0.076 mag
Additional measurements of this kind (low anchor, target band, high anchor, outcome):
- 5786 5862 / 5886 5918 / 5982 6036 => 0.120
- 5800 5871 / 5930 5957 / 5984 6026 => 0.014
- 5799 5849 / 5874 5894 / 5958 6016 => 0.148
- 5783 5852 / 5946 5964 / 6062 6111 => 0.027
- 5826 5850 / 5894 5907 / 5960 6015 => 0.107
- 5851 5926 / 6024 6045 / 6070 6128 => -0.081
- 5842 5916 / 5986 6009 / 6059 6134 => -0.028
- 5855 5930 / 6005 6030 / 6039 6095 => 0.050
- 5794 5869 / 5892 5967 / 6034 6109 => 0.064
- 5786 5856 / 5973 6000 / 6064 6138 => 0.057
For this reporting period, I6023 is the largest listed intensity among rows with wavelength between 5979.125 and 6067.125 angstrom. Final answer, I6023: 264.2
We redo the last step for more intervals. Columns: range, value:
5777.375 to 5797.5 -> 228.3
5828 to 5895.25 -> 246.2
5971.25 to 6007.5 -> 241.4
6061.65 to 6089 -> 263.7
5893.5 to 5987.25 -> 247.8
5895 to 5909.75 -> 211.2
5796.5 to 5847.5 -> 251.4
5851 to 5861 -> 235.6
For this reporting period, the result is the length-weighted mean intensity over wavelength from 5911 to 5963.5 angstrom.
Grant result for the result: 217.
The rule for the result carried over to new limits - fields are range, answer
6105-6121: 231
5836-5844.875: 214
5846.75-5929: 209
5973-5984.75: 203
